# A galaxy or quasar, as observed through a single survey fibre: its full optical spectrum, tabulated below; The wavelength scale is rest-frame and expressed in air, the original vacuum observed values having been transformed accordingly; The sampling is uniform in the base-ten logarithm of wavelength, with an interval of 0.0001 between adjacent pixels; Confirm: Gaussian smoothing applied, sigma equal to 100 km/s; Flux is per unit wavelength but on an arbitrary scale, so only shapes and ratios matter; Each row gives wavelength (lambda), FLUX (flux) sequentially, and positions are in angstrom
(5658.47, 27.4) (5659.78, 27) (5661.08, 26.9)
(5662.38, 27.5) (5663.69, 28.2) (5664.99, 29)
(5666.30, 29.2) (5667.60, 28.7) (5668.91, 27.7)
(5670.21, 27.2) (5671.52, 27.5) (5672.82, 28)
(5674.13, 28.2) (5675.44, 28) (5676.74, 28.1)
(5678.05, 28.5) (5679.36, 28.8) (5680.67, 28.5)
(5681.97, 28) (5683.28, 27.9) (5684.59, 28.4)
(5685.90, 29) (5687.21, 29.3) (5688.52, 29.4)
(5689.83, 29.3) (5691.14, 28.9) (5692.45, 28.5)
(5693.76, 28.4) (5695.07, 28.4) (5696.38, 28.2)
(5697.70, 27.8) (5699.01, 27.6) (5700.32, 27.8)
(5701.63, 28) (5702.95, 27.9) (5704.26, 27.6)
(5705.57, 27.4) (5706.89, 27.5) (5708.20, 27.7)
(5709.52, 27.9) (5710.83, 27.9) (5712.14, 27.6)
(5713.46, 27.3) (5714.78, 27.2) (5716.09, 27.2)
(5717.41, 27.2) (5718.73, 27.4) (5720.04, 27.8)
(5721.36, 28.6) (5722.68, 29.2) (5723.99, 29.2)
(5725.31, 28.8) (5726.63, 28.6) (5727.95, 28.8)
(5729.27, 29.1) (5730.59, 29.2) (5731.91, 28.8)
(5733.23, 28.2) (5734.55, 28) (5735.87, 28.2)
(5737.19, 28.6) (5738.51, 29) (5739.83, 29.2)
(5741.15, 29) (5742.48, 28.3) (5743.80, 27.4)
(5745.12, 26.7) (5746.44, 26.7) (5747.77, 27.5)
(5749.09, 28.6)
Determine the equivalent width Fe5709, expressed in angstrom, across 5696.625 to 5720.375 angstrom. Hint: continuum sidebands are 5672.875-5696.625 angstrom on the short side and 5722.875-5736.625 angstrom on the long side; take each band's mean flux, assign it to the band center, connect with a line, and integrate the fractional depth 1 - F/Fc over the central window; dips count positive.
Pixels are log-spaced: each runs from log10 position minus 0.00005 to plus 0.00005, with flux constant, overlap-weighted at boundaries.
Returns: 0.8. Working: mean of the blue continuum 28.5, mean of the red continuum 28.7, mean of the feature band 27.6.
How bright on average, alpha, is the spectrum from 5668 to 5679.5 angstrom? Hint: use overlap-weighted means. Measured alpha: 28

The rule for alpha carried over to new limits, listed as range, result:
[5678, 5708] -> 28.3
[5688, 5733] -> 28.2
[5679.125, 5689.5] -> 28.7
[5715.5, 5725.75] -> 28.2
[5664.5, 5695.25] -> 28.5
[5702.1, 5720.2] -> 27.5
